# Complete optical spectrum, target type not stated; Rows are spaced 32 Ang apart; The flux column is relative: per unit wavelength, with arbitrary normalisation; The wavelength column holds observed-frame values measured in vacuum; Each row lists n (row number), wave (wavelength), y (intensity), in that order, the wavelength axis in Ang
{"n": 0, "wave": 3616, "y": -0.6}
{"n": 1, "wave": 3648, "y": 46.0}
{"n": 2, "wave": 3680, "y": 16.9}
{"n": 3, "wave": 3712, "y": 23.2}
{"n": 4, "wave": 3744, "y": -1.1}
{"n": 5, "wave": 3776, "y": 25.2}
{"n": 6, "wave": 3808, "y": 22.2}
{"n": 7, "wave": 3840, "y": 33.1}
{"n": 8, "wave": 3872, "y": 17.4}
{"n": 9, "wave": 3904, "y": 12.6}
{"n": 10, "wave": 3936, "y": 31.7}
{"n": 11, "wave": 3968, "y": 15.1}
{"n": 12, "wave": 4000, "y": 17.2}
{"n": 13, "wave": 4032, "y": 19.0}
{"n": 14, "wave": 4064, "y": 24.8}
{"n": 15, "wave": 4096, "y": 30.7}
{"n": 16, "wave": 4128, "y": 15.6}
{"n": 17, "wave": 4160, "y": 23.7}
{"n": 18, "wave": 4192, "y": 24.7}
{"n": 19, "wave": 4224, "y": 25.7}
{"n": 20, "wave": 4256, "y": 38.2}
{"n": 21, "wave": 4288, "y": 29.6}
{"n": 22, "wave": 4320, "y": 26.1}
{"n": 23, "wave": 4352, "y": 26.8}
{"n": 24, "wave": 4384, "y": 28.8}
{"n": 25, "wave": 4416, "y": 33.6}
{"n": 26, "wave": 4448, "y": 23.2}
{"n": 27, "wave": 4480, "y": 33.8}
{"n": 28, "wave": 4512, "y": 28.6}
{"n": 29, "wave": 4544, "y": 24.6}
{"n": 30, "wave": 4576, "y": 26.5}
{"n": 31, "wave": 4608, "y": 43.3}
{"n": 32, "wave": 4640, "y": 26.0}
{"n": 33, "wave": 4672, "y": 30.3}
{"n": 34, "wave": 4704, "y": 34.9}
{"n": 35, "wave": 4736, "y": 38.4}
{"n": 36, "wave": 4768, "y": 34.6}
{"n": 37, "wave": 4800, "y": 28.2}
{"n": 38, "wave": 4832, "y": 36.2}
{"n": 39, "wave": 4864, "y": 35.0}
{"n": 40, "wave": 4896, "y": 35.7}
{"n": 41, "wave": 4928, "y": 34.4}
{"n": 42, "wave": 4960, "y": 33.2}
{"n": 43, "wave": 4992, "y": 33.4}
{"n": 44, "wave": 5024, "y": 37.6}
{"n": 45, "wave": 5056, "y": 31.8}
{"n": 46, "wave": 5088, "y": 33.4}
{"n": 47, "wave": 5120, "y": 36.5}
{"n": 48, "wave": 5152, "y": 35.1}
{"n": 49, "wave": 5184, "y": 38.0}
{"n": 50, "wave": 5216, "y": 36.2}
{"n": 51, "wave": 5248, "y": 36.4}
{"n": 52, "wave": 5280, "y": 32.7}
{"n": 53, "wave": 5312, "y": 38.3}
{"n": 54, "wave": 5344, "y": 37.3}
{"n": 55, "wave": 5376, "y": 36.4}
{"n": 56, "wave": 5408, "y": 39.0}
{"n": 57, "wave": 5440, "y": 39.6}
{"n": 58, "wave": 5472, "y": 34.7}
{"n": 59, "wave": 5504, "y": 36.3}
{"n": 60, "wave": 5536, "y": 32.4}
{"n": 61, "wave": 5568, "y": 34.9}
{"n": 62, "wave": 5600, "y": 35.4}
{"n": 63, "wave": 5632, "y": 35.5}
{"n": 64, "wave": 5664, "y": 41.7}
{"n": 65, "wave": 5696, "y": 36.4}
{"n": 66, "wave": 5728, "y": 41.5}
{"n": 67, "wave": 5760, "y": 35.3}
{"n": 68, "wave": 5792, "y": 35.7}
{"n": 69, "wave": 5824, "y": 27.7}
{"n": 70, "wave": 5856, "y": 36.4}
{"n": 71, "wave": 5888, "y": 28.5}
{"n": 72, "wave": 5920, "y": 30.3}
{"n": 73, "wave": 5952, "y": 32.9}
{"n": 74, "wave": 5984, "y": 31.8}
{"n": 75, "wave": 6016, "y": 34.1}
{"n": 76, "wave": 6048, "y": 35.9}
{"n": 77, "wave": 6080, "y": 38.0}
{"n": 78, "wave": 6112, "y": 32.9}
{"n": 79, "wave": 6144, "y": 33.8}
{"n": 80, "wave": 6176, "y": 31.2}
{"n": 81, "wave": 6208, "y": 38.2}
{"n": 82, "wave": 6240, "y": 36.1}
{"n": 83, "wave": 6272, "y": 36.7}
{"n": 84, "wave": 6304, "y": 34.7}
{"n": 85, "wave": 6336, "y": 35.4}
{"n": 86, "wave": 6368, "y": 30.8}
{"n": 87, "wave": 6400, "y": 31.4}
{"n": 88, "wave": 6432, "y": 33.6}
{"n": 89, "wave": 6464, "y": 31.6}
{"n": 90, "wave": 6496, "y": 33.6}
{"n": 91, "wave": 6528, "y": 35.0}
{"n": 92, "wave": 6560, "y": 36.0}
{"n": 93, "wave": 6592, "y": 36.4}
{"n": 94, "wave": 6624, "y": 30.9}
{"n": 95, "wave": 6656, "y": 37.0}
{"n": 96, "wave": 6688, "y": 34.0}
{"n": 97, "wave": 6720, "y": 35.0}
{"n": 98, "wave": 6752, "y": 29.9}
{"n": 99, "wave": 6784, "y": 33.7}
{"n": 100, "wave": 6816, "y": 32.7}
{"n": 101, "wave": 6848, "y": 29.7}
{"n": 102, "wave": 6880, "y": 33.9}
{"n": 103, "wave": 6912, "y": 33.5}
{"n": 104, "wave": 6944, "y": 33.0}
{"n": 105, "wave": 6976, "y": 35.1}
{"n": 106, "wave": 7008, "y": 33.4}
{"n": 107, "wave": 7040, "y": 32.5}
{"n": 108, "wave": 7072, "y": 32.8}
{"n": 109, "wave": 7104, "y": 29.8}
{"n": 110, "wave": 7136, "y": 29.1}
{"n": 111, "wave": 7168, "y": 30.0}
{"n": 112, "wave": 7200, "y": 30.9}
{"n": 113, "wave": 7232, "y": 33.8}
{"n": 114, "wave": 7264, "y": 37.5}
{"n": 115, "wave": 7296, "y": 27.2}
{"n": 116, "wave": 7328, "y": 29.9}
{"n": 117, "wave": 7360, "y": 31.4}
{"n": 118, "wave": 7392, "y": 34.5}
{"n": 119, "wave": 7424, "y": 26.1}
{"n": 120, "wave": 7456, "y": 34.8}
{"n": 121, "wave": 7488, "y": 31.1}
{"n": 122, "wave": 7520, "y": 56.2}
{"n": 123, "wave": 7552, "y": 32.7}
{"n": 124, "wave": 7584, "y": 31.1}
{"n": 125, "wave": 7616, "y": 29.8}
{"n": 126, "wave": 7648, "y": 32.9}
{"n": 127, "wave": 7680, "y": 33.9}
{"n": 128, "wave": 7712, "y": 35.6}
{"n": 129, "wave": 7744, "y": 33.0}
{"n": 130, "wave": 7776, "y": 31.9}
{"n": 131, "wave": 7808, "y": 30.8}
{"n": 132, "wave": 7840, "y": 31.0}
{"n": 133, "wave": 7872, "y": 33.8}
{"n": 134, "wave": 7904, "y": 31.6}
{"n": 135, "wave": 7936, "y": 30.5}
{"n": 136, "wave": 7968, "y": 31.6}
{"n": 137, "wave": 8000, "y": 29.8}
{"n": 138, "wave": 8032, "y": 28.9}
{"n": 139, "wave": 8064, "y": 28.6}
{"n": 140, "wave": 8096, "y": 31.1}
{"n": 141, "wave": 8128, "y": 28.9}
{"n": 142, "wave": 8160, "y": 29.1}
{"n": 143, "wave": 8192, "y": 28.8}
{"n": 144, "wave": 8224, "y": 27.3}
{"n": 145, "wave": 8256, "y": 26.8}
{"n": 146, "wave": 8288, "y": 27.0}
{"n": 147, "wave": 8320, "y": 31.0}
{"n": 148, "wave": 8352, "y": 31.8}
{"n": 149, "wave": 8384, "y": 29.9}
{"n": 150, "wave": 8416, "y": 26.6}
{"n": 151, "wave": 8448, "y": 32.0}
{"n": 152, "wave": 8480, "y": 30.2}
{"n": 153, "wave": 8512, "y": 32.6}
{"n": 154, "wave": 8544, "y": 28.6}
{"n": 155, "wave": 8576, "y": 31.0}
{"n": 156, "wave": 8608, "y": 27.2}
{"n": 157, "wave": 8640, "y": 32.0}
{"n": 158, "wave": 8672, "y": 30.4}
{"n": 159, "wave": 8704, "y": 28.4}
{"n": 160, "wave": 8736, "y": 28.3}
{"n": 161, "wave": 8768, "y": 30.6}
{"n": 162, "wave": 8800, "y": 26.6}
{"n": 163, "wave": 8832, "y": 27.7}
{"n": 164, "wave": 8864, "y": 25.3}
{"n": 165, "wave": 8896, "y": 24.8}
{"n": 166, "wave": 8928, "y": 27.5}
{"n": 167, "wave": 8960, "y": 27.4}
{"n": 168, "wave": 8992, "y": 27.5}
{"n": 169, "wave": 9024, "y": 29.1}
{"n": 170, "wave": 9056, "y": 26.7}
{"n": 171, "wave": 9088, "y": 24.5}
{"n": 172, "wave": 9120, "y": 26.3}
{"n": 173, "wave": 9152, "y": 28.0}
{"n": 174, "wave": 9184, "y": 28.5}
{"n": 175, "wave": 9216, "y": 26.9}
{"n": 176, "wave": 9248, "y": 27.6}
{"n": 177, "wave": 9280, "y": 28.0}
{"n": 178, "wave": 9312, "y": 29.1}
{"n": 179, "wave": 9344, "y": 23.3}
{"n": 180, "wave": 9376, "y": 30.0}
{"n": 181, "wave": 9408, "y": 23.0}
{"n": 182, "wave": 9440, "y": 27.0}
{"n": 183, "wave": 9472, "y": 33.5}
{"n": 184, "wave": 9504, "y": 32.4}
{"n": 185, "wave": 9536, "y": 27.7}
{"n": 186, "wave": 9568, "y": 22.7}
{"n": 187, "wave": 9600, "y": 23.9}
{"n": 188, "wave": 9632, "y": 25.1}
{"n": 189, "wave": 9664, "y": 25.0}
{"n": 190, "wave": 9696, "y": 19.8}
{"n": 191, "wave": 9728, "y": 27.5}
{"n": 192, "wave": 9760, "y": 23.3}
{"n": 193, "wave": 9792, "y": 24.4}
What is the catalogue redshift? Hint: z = 0.144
